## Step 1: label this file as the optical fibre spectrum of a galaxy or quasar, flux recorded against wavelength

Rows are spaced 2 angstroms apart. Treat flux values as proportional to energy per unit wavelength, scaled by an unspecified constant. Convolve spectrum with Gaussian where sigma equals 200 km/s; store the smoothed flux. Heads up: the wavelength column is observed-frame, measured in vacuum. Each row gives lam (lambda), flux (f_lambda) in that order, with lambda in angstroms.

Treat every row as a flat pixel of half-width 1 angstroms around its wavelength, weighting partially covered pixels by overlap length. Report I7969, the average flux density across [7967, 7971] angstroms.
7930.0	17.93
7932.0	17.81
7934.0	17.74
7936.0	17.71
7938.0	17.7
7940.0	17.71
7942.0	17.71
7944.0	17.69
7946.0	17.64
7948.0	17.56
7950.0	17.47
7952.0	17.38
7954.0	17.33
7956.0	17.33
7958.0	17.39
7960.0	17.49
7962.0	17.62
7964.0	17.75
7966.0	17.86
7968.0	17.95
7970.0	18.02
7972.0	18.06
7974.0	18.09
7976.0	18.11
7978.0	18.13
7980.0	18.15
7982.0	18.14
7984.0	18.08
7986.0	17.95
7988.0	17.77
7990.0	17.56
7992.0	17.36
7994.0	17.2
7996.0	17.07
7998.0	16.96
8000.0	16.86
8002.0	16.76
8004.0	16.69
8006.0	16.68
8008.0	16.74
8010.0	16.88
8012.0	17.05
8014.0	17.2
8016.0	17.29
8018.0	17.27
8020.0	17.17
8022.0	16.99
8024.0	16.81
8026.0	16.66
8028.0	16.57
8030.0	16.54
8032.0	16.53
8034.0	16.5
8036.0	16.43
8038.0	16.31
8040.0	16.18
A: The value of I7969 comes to 18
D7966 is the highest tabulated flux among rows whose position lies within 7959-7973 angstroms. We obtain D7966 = 18.06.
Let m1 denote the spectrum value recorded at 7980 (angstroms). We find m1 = 18.15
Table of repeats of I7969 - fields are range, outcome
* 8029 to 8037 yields 16.5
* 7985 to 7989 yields 17.9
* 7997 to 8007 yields 16.8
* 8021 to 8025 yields 16.9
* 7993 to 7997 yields 17.1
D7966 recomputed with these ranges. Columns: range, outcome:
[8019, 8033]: 17.17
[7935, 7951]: 17.71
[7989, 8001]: 17.56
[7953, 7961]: 17.49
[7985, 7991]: 17.95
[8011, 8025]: 17.29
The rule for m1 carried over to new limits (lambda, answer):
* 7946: 17.64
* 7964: 17.75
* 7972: 18.06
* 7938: 17.7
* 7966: 17.86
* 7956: 17.33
